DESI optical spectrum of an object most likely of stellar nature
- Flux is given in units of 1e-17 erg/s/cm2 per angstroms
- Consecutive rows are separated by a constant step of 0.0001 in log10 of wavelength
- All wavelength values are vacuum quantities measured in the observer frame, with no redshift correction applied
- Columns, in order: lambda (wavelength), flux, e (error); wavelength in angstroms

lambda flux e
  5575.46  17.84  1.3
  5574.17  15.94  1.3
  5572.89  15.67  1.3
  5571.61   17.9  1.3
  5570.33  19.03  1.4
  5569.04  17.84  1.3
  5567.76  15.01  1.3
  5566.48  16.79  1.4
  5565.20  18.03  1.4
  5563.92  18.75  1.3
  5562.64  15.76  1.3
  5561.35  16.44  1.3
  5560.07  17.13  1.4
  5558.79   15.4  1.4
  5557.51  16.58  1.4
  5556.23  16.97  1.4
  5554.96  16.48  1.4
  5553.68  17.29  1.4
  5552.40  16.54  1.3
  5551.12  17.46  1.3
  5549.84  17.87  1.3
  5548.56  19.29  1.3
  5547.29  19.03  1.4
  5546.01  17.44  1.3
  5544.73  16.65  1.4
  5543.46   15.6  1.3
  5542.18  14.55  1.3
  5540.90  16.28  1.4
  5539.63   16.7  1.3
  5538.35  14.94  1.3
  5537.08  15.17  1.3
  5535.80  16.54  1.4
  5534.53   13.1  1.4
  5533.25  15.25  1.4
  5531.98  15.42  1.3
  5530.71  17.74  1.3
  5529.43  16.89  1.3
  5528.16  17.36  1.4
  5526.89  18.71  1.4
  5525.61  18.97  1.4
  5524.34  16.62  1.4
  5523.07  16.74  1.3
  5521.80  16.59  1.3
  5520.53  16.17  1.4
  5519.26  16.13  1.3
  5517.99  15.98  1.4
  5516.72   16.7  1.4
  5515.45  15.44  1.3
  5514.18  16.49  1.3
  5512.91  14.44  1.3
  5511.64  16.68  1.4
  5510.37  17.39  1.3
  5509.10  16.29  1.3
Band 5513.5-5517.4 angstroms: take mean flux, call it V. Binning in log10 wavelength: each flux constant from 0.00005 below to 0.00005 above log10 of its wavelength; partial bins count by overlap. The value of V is 16.2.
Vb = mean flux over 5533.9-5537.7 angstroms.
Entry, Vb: 14.9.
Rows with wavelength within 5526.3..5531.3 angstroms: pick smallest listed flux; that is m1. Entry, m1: 16.89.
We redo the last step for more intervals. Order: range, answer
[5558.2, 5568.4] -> 15.01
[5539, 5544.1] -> 14.55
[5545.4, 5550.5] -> 17.44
